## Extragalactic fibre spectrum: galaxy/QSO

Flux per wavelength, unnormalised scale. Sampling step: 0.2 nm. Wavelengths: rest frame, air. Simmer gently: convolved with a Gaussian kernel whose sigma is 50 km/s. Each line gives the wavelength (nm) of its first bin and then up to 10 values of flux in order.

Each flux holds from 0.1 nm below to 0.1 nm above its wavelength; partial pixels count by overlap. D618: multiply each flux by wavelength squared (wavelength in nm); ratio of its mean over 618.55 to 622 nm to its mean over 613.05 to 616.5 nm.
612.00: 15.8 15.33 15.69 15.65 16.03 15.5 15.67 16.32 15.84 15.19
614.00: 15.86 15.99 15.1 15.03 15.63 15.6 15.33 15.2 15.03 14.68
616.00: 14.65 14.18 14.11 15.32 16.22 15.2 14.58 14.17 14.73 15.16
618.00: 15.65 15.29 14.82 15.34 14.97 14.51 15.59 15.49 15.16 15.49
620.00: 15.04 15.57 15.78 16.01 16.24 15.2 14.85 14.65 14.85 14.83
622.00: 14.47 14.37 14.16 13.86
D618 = 1.02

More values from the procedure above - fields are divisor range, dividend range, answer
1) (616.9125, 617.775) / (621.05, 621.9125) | 1.02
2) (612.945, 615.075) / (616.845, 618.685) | 0.97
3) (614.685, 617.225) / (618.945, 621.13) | 1.04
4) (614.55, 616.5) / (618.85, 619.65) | 1.03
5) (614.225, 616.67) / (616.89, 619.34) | 1.01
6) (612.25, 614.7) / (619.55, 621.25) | 1.01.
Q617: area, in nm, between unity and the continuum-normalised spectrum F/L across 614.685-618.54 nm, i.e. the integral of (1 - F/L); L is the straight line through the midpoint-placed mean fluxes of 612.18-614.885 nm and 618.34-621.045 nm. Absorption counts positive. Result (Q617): 0.12 nm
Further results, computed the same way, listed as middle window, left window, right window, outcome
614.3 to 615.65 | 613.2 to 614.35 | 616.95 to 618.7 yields 0.02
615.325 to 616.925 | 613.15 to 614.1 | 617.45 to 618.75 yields 0.05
